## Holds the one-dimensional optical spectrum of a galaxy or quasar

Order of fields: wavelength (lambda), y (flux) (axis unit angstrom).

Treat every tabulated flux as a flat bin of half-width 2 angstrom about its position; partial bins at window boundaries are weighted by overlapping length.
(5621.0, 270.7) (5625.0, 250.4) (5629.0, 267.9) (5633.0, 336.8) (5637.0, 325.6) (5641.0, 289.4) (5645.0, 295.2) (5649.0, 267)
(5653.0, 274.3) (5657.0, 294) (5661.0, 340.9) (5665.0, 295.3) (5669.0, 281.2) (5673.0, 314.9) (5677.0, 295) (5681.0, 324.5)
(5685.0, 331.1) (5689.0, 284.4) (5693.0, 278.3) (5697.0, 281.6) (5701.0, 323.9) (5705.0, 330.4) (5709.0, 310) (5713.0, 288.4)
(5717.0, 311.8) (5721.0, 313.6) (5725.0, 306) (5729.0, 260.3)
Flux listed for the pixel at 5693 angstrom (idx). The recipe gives 278.3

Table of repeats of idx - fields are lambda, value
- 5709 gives 310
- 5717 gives 311.8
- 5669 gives 281.2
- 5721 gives 313.6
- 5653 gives 274.3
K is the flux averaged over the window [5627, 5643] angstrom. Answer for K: 305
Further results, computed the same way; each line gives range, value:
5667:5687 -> 309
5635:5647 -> 303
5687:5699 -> 281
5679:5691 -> 313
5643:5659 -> 283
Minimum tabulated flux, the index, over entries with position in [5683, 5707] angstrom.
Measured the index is 278.3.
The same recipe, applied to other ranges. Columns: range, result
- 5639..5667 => 267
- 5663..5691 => 281.2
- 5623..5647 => 250.4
